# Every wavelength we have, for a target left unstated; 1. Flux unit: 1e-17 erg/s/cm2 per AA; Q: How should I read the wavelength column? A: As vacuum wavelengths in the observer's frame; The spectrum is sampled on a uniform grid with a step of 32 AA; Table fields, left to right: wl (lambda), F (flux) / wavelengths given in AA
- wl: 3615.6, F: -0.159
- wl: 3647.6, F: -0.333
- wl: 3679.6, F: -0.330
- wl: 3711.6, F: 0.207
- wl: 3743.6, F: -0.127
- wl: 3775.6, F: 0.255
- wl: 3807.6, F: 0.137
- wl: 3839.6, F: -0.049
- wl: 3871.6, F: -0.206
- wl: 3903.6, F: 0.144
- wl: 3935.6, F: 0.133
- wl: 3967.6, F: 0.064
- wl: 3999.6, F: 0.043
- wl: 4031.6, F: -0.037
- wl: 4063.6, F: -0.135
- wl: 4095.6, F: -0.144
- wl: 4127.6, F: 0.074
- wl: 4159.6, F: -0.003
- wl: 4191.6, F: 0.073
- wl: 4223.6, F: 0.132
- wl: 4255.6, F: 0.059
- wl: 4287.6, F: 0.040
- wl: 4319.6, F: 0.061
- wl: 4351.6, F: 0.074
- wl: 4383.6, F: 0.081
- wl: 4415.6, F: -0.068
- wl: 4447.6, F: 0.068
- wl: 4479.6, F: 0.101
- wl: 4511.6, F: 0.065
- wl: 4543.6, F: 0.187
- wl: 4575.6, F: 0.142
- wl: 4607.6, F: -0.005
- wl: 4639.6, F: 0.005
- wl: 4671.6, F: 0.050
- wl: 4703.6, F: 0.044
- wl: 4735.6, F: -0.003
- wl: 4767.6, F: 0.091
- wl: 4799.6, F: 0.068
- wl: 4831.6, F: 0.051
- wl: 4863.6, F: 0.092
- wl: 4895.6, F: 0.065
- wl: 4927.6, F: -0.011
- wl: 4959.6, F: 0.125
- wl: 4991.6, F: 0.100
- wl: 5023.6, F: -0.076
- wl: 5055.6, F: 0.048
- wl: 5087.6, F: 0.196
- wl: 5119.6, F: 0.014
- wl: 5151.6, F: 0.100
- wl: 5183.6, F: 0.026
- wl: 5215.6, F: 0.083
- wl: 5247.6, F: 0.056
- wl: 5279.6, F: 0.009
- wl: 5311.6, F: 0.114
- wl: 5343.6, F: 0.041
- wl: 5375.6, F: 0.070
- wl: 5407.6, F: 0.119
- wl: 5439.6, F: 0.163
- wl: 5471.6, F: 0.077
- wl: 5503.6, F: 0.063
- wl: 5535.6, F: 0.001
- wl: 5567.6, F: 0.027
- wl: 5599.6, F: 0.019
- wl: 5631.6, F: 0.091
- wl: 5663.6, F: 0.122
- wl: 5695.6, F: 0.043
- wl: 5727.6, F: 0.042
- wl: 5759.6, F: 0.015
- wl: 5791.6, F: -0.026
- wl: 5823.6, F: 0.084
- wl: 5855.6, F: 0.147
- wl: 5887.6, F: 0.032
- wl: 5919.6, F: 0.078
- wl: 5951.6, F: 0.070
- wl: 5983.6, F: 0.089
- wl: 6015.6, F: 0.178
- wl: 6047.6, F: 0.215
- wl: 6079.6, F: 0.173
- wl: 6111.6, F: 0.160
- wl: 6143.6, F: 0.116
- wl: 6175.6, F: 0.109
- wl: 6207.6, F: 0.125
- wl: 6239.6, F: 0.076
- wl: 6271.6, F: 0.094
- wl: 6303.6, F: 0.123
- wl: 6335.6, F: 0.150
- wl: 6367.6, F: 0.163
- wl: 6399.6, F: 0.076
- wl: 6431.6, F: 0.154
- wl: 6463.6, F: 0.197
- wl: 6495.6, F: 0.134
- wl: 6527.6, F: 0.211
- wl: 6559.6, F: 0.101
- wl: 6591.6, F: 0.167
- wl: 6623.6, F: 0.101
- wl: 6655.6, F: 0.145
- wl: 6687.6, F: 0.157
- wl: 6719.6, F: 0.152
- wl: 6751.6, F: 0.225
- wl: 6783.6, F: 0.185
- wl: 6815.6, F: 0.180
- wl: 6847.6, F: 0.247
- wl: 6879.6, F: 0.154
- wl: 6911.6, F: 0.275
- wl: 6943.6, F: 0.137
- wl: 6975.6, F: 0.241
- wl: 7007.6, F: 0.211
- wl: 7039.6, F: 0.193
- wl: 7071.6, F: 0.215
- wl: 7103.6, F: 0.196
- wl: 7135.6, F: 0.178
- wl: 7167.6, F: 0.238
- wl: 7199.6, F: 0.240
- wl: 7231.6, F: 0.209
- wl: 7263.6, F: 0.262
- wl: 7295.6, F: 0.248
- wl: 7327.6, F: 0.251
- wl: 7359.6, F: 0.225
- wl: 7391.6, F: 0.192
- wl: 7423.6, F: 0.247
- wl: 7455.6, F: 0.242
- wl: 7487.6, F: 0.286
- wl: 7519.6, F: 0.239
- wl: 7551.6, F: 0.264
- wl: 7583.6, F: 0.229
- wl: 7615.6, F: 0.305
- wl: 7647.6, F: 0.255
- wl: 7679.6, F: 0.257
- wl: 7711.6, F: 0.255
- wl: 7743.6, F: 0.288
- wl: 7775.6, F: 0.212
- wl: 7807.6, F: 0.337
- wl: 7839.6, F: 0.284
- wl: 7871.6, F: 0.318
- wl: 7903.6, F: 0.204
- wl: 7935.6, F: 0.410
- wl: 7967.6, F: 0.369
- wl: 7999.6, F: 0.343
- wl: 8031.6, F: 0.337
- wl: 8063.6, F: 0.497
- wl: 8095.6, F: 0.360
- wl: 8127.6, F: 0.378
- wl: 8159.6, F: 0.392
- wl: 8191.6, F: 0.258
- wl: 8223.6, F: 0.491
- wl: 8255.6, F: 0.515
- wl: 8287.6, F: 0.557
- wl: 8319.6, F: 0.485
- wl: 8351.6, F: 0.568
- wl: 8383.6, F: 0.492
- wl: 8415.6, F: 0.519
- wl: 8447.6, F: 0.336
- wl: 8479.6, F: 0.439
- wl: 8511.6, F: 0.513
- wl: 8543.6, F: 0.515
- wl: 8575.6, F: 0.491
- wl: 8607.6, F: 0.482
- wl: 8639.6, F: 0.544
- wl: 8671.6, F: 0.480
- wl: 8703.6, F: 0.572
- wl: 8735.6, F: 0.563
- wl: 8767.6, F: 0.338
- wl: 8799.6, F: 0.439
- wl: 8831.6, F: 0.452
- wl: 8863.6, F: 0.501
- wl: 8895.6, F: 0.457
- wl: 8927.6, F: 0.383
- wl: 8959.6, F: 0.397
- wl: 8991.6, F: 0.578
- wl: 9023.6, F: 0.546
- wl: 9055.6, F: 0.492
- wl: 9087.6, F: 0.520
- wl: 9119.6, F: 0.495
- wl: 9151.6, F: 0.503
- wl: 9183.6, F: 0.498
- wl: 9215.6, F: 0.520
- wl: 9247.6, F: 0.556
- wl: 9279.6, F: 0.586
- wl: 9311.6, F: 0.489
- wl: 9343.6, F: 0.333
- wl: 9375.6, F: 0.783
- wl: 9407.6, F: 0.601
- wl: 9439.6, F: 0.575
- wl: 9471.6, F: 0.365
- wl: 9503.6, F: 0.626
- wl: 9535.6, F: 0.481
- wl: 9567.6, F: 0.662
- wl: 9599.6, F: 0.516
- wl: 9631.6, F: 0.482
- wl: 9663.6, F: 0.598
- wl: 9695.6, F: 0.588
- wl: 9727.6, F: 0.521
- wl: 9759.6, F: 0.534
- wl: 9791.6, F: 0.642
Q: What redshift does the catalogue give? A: 1.06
